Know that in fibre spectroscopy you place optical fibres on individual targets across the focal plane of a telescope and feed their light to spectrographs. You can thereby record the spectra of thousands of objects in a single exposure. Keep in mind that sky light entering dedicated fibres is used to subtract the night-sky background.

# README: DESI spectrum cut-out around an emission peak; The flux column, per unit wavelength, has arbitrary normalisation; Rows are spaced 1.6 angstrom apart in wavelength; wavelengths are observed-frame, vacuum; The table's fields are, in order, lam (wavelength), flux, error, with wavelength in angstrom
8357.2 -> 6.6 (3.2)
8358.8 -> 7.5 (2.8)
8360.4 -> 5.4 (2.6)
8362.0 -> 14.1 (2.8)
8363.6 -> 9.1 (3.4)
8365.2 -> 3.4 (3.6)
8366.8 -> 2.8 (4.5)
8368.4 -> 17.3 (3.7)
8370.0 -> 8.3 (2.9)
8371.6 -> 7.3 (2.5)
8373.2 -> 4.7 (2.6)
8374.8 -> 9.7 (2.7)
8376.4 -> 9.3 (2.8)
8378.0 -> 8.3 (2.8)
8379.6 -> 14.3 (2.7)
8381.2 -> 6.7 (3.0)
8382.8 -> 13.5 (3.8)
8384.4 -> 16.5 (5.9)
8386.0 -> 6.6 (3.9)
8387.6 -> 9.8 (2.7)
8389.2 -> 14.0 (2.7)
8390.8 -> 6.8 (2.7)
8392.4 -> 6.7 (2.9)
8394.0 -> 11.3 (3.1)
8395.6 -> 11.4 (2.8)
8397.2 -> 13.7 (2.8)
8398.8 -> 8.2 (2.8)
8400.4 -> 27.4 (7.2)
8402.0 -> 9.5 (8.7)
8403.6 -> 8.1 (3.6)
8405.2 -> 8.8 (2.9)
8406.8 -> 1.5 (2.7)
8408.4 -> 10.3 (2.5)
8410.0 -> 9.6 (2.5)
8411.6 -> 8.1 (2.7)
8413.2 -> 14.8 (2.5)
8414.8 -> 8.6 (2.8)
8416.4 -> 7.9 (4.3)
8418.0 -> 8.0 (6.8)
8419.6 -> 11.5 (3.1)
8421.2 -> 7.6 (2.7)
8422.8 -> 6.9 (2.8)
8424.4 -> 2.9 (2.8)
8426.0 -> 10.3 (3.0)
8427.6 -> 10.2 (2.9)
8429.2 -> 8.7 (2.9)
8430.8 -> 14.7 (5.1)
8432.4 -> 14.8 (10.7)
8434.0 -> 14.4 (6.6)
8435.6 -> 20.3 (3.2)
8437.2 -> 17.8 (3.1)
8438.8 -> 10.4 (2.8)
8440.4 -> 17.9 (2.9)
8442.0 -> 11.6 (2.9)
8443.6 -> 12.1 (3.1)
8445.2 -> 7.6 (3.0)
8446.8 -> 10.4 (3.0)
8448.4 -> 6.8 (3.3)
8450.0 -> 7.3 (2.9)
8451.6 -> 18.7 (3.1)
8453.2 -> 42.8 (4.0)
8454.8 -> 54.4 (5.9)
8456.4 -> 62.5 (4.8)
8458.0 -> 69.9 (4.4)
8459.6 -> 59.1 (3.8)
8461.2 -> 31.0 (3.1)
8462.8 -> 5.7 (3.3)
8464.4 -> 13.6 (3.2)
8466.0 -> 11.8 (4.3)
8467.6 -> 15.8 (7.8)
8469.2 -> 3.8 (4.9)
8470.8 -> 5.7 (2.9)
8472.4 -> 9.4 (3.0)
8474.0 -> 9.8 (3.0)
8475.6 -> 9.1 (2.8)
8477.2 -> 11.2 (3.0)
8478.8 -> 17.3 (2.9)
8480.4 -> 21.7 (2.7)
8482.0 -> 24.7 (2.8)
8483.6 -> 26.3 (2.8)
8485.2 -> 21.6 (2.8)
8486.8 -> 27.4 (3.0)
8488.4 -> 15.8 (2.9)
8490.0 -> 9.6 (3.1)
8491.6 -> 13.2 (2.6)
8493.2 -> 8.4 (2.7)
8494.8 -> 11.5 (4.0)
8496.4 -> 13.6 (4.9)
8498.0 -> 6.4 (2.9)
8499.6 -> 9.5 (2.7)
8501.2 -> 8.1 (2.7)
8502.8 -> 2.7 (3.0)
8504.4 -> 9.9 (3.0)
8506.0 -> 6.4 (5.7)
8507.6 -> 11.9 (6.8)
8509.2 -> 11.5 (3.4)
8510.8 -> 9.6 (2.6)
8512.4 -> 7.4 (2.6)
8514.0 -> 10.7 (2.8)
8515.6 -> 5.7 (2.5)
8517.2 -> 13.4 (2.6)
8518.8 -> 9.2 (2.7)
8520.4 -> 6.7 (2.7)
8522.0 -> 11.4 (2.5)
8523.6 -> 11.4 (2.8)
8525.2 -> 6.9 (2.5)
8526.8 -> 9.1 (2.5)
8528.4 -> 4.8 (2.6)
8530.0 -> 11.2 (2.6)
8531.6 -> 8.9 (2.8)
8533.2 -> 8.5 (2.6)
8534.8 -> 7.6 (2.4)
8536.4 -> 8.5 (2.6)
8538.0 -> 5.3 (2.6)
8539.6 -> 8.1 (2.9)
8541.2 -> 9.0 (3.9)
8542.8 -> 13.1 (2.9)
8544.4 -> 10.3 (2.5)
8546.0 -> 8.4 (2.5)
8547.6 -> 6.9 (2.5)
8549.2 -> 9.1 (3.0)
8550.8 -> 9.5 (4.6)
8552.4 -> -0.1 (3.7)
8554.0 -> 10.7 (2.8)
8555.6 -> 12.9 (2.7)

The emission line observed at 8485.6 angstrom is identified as [N II] 6583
